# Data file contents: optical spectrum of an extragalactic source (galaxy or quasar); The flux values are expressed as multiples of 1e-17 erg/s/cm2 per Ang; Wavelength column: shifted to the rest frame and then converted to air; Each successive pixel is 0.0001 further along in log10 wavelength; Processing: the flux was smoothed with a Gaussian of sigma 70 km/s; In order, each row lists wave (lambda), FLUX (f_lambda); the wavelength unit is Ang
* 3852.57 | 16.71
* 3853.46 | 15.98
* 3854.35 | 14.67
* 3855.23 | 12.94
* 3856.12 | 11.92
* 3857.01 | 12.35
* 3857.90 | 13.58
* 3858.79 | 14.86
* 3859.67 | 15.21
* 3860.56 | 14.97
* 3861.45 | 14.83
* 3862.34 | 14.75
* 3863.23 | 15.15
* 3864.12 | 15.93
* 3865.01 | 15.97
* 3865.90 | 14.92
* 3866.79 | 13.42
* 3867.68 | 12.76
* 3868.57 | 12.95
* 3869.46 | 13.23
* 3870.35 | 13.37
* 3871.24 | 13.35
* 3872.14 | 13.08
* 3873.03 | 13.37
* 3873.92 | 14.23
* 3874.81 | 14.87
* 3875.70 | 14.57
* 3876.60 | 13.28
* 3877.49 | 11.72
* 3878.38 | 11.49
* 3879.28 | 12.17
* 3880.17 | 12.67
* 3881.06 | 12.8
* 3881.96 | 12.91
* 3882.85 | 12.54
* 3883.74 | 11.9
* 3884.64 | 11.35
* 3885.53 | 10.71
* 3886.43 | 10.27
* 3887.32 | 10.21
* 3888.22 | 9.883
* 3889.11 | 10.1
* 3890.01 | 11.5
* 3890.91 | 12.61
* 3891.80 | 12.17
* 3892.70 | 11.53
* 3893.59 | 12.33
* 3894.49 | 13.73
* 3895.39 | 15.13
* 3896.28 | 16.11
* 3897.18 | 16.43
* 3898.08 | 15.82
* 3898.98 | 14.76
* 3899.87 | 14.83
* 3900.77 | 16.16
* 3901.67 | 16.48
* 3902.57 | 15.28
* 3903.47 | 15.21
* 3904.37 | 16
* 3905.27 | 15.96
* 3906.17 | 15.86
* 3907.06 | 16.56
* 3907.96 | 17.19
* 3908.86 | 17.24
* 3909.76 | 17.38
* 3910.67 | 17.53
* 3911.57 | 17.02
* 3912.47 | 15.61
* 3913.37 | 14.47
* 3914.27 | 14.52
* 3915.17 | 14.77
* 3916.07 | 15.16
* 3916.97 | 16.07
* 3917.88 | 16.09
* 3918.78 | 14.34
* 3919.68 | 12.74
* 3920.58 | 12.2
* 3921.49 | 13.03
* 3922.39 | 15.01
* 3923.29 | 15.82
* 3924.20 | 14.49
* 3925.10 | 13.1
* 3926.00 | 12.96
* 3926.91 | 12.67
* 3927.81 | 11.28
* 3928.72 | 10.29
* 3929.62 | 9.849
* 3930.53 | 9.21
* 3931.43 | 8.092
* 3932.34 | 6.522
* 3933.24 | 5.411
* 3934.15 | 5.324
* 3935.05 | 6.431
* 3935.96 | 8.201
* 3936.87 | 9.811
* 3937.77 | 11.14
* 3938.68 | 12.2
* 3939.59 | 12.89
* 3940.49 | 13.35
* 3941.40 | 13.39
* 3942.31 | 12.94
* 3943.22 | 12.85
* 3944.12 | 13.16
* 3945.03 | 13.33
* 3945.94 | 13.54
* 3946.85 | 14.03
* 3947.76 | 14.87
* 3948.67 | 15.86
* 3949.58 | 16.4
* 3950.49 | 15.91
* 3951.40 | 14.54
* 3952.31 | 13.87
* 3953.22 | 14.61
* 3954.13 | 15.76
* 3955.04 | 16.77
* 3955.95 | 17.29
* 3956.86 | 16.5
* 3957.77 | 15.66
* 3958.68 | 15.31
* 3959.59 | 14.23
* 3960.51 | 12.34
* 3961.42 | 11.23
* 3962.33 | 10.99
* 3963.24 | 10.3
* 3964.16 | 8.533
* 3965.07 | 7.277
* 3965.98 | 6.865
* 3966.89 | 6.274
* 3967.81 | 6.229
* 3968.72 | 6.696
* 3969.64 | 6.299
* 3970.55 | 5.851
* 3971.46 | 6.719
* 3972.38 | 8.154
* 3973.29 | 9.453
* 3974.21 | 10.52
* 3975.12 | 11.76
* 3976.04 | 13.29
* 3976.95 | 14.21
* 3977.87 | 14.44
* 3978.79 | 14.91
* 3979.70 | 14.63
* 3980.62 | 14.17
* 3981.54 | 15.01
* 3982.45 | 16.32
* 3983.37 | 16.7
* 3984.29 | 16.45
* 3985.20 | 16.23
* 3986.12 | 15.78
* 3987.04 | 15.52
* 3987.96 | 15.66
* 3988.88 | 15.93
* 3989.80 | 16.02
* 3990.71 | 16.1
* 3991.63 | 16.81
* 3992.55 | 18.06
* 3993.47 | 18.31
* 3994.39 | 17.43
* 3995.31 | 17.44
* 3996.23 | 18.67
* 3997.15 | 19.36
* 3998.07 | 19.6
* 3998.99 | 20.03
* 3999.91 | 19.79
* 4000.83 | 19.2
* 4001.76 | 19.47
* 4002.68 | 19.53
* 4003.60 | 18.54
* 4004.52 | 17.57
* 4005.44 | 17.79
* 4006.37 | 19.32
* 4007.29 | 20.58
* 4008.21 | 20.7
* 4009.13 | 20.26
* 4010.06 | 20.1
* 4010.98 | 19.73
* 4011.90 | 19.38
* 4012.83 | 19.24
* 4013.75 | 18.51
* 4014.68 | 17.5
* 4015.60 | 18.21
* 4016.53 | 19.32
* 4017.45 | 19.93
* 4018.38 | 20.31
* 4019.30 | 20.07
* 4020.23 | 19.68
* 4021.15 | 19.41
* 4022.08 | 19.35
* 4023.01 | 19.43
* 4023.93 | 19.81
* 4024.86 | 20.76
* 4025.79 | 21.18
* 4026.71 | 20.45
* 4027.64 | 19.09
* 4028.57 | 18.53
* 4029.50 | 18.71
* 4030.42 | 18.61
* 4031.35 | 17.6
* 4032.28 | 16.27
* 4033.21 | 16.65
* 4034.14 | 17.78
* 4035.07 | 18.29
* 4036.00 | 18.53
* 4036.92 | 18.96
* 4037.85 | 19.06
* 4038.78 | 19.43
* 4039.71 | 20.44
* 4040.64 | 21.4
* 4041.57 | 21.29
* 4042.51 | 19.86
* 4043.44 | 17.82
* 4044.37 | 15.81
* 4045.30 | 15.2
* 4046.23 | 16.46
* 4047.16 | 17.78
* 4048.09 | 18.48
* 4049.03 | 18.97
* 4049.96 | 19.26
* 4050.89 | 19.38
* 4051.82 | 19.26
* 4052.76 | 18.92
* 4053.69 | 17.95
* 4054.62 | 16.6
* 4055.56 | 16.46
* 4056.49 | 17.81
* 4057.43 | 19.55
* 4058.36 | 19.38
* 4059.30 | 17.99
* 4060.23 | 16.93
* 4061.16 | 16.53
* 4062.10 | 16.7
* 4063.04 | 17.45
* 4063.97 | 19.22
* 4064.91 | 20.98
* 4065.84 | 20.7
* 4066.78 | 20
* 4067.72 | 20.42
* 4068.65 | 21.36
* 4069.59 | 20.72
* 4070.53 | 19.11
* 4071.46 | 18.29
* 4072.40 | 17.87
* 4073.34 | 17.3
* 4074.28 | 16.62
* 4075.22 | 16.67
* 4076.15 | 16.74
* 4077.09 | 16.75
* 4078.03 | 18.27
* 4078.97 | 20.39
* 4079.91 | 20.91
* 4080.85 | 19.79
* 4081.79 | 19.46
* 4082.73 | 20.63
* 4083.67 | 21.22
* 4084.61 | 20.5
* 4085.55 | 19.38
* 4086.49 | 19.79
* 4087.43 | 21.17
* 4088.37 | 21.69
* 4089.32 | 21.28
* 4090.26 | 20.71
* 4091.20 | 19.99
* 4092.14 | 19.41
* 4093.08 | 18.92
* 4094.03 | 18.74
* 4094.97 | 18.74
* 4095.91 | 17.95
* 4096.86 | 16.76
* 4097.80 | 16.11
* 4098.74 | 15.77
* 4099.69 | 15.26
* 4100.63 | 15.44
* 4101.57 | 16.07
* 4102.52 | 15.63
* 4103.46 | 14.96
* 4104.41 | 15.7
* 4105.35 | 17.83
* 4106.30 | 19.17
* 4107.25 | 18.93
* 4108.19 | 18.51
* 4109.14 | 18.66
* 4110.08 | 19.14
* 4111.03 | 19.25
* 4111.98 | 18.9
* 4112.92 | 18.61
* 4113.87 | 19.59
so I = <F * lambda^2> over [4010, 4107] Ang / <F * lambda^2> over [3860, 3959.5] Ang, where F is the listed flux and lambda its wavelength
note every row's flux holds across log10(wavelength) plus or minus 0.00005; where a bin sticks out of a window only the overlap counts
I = 1.49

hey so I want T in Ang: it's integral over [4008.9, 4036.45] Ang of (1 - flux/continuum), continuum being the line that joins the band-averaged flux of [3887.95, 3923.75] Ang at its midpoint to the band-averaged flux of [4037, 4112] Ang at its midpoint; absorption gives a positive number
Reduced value -2.65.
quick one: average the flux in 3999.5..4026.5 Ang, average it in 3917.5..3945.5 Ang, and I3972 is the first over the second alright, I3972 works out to 1.69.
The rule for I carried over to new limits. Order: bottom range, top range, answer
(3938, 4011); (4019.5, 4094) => 1.35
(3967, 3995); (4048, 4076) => 1.44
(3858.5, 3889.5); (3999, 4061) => 1.56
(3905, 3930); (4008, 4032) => 1.40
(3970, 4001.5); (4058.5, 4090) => 1.31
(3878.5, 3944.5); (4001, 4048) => 1.54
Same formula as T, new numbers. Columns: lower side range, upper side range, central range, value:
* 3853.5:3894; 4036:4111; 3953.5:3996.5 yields 7.0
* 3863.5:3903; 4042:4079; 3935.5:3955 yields 2.0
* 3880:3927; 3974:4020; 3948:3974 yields 7.3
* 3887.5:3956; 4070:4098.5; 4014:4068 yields -3.7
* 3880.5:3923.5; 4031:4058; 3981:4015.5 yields -2.1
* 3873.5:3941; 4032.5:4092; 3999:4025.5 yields -3.8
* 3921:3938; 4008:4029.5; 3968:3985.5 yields 3.8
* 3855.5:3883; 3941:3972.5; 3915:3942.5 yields 2.0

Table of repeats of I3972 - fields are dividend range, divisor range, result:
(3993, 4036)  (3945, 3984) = 1.52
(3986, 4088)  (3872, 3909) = 1.38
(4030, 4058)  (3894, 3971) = 1.40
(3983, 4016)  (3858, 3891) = 1.39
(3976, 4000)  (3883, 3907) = 1.22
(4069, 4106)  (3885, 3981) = 1.44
